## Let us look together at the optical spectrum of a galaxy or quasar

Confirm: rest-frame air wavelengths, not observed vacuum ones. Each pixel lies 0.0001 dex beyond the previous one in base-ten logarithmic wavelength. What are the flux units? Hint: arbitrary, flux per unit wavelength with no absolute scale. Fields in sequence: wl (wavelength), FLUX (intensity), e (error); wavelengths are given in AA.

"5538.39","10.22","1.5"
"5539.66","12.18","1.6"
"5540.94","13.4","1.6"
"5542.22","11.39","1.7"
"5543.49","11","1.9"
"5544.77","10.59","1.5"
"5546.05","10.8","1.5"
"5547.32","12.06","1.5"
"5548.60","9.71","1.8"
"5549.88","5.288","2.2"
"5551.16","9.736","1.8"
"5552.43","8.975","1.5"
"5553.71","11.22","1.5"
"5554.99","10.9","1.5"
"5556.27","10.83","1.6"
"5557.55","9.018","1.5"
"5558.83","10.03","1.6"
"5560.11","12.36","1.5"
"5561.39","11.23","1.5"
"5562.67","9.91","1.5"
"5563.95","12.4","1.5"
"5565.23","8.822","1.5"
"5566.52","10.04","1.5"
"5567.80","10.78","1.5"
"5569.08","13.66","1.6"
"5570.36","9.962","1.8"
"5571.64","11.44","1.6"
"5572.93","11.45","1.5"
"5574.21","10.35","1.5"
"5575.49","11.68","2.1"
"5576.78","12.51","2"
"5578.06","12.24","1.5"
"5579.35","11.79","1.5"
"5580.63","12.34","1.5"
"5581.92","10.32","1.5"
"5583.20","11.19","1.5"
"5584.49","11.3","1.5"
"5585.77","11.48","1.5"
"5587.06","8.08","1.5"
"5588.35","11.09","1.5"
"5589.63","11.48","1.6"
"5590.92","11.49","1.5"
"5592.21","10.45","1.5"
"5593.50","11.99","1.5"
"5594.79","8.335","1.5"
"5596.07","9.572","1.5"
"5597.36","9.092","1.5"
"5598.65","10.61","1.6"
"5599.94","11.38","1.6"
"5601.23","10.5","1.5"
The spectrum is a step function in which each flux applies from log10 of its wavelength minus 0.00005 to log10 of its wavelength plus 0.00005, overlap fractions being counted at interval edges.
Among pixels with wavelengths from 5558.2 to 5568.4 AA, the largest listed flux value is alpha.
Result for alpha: 12.4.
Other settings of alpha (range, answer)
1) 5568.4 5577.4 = 13.66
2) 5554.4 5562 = 12.36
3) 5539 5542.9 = 13.4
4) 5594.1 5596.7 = 9.572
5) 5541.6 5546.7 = 11.39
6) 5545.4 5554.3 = 12.06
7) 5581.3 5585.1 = 11.3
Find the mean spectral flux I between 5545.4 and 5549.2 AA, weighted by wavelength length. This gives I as 10.9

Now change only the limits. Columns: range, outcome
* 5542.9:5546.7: 10.8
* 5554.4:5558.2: 10.2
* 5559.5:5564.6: 11.5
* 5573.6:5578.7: 11.7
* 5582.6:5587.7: 10.5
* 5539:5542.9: 12.3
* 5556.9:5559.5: 9.56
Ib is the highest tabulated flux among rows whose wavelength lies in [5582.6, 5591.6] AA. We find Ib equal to 11.49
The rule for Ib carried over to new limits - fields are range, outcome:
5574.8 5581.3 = 12.51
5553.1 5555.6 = 11.22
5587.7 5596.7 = 11.99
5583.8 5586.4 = 11.48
